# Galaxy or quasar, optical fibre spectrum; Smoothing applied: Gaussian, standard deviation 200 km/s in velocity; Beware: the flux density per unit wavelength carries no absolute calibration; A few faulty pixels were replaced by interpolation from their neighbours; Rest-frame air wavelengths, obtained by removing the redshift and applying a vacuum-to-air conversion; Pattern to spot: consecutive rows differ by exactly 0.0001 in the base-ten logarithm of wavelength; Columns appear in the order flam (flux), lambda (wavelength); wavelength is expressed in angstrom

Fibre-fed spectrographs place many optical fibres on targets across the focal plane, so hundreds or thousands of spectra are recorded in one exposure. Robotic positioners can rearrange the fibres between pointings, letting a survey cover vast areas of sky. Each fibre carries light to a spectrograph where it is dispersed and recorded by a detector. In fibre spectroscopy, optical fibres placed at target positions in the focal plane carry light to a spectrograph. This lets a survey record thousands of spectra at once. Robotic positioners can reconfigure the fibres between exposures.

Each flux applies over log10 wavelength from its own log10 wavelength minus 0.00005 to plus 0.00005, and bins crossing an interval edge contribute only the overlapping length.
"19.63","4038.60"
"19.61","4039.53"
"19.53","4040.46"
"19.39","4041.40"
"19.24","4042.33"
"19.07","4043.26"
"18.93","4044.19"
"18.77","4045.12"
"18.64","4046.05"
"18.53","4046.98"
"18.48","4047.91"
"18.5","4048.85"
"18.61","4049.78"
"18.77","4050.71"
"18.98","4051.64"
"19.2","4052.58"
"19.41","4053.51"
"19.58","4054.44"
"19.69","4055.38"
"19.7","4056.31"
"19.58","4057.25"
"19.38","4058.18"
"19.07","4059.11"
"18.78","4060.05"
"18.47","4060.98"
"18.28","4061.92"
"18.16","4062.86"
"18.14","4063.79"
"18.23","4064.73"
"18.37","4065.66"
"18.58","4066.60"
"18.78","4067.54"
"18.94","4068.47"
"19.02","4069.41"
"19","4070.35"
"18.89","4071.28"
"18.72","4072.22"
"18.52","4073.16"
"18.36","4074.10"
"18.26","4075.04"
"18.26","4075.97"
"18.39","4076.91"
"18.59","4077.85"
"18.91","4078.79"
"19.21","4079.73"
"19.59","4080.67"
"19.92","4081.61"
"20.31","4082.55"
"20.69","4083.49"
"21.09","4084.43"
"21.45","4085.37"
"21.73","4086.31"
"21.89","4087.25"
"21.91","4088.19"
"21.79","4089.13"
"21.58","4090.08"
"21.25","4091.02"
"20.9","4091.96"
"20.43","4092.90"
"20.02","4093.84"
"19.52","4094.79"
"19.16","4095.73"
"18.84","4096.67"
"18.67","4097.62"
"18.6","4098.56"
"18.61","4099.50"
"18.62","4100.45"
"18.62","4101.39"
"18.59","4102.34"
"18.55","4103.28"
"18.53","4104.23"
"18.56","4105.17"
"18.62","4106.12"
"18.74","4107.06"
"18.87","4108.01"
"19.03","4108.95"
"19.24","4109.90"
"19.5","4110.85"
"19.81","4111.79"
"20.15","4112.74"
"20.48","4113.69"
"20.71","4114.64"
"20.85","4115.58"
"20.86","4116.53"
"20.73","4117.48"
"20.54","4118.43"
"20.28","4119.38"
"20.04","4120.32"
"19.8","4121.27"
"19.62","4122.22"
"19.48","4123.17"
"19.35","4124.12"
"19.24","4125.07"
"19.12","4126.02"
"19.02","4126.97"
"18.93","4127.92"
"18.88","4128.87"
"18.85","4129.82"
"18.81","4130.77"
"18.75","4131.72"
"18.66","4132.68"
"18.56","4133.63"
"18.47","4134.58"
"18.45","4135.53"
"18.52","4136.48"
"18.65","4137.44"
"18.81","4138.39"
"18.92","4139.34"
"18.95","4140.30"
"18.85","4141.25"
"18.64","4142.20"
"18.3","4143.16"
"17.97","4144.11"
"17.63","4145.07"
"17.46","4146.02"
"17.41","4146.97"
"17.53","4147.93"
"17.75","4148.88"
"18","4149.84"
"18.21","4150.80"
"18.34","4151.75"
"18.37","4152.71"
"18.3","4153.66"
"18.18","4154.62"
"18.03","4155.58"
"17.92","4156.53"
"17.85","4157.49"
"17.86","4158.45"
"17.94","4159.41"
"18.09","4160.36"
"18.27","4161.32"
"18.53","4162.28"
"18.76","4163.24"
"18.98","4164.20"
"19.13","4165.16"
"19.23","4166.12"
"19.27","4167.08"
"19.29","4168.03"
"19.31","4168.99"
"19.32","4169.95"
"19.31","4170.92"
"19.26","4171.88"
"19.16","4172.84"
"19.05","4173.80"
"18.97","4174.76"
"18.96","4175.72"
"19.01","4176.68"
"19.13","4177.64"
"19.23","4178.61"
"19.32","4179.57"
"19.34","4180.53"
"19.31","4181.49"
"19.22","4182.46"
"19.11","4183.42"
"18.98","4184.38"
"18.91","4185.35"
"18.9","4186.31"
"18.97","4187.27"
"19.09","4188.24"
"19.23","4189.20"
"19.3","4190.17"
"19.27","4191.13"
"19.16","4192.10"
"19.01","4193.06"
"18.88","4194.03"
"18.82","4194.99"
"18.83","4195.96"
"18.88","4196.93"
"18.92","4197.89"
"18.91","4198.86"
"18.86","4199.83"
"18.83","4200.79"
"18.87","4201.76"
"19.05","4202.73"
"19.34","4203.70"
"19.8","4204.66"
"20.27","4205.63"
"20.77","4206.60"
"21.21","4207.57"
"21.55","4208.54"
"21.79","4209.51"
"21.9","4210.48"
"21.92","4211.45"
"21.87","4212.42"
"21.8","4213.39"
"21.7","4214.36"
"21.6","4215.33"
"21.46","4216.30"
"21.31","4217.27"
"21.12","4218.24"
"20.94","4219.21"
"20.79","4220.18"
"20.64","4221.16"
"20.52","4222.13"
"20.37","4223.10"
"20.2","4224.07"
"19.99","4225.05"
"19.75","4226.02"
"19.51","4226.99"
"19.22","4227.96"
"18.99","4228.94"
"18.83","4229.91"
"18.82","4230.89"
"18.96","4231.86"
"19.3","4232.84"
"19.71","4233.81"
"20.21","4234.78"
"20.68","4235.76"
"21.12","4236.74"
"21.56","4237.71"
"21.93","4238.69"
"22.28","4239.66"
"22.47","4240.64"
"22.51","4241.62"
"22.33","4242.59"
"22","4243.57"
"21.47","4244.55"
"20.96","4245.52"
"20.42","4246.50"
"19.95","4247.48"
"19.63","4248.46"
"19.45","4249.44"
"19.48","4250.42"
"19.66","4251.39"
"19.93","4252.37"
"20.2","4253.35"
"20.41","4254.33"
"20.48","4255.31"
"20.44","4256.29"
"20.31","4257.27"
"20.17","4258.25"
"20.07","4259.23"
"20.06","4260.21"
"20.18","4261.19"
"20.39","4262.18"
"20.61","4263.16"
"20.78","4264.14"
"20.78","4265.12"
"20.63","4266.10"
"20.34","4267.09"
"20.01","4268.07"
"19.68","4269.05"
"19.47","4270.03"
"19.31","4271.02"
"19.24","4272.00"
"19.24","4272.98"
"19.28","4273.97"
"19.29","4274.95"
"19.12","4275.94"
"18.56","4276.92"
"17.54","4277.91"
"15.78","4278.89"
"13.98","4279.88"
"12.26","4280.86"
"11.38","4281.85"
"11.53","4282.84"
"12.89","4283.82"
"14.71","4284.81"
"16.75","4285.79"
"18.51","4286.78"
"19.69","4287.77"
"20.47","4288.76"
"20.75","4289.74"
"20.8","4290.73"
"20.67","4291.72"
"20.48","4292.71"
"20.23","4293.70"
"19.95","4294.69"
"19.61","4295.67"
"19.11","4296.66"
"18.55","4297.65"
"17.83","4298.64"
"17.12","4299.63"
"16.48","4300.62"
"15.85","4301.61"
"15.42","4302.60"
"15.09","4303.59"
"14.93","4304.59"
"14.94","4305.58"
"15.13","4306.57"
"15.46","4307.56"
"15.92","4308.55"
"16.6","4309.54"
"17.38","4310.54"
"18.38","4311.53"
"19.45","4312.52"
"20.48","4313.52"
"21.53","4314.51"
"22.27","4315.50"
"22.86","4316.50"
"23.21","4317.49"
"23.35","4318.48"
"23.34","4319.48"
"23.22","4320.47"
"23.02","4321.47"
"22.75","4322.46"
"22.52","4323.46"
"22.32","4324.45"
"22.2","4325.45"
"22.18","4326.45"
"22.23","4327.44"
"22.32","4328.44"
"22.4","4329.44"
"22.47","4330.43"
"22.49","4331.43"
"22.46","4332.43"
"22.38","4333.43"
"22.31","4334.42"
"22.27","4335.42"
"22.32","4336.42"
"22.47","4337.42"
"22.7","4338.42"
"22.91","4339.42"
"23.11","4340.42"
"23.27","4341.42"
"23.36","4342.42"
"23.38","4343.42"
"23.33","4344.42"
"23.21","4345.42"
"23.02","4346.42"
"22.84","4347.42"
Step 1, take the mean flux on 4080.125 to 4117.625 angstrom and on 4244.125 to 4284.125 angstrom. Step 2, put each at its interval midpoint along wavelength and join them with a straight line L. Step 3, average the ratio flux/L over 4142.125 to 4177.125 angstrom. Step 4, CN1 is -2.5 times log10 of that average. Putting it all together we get 0.06 mag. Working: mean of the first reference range 19.9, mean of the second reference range 18.9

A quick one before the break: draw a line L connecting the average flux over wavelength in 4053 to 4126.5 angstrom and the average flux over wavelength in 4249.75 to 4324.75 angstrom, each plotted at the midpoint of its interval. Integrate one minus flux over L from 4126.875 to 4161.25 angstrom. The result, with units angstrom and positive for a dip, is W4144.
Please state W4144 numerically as 1.8 angstrom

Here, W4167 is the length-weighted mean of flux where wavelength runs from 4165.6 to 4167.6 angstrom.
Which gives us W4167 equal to 19.3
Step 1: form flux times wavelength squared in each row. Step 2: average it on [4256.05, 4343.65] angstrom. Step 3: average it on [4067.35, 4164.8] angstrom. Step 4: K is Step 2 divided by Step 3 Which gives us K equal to 1.12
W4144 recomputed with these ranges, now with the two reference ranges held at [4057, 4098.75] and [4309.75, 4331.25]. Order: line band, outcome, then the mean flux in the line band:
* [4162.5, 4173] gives 0.61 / 19.2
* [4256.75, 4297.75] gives 5.29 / 18.6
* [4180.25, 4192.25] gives 0.82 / 19.1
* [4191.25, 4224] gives 0.73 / 20.3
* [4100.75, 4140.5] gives 1.26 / 19.3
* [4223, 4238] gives 0.84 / 19.8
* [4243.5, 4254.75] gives 0.48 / 20.2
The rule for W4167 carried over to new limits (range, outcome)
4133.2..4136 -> 18.5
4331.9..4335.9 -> 22.4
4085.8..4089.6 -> 21.9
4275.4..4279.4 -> 17.7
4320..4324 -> 22.9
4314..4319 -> 22.7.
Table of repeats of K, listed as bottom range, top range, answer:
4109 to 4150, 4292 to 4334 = 1.14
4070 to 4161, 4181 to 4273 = 1.11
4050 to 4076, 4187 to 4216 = 1.13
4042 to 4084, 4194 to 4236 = 1.15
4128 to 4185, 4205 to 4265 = 1.15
